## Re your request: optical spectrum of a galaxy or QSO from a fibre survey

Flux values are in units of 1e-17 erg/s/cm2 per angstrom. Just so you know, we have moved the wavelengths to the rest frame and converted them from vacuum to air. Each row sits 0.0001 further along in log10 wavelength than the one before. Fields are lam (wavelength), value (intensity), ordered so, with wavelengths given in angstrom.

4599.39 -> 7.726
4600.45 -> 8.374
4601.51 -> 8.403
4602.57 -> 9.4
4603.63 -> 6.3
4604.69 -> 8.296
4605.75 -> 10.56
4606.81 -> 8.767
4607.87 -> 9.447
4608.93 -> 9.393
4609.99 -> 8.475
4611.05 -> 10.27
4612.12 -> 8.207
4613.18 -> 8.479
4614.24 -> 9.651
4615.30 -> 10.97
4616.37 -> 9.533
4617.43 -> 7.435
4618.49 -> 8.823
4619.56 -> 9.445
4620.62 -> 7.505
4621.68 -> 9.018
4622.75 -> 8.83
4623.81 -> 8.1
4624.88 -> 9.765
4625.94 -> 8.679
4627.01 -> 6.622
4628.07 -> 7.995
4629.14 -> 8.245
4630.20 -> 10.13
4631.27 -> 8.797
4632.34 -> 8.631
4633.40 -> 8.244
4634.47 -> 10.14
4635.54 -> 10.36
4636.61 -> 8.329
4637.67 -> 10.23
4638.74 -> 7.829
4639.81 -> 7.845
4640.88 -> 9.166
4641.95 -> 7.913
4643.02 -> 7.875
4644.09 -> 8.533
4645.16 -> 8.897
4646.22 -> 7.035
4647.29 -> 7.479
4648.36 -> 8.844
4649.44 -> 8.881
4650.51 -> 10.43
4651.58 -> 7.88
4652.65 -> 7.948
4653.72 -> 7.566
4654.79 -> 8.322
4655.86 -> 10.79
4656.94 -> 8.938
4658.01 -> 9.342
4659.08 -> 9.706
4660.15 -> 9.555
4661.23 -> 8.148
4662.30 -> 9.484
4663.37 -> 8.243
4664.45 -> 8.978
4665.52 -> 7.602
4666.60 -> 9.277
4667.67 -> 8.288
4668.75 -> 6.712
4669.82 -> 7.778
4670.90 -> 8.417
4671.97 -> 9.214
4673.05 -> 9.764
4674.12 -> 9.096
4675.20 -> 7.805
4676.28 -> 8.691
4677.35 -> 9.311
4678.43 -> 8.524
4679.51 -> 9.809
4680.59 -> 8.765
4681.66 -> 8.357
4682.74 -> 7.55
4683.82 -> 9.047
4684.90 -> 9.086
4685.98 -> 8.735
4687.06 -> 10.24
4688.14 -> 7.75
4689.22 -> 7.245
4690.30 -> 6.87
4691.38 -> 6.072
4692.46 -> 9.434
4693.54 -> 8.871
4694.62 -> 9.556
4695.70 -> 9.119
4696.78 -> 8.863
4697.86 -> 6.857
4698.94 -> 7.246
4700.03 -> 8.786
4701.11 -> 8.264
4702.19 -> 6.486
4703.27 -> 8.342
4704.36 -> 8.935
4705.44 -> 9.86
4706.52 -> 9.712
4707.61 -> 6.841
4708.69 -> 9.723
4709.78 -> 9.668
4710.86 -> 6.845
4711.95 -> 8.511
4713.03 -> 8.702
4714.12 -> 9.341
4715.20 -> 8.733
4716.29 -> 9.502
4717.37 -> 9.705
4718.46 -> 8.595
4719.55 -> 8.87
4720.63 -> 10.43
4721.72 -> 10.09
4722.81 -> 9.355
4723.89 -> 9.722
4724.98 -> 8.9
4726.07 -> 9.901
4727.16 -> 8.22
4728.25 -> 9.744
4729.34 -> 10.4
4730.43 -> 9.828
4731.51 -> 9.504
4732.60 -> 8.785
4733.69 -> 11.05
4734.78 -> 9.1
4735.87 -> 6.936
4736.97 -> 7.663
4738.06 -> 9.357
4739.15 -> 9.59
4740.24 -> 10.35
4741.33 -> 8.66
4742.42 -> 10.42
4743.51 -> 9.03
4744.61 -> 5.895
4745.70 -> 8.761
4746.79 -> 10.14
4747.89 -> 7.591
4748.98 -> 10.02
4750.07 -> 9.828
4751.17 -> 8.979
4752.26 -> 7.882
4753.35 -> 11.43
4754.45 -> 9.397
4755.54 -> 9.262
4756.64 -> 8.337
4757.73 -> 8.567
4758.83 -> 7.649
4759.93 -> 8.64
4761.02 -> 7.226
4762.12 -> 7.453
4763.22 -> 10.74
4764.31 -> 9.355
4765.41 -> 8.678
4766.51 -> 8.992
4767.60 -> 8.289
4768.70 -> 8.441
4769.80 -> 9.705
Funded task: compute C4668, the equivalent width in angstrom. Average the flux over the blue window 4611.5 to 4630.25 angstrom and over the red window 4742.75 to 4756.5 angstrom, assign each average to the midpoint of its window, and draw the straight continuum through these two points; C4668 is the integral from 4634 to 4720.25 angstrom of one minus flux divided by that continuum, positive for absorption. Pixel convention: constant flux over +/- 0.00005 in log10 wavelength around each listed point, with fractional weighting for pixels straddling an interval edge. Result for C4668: 2.1 angstrom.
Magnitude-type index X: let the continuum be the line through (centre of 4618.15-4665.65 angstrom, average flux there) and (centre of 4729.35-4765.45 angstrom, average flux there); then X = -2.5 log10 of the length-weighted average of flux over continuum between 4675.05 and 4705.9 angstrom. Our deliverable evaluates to 0.05 mag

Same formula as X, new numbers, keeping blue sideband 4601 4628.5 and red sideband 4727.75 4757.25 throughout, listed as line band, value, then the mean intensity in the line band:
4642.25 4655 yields 0.075 mag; 8.3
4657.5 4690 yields 0.037 mag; 8.67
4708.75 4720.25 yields 0.023 mag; 8.91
